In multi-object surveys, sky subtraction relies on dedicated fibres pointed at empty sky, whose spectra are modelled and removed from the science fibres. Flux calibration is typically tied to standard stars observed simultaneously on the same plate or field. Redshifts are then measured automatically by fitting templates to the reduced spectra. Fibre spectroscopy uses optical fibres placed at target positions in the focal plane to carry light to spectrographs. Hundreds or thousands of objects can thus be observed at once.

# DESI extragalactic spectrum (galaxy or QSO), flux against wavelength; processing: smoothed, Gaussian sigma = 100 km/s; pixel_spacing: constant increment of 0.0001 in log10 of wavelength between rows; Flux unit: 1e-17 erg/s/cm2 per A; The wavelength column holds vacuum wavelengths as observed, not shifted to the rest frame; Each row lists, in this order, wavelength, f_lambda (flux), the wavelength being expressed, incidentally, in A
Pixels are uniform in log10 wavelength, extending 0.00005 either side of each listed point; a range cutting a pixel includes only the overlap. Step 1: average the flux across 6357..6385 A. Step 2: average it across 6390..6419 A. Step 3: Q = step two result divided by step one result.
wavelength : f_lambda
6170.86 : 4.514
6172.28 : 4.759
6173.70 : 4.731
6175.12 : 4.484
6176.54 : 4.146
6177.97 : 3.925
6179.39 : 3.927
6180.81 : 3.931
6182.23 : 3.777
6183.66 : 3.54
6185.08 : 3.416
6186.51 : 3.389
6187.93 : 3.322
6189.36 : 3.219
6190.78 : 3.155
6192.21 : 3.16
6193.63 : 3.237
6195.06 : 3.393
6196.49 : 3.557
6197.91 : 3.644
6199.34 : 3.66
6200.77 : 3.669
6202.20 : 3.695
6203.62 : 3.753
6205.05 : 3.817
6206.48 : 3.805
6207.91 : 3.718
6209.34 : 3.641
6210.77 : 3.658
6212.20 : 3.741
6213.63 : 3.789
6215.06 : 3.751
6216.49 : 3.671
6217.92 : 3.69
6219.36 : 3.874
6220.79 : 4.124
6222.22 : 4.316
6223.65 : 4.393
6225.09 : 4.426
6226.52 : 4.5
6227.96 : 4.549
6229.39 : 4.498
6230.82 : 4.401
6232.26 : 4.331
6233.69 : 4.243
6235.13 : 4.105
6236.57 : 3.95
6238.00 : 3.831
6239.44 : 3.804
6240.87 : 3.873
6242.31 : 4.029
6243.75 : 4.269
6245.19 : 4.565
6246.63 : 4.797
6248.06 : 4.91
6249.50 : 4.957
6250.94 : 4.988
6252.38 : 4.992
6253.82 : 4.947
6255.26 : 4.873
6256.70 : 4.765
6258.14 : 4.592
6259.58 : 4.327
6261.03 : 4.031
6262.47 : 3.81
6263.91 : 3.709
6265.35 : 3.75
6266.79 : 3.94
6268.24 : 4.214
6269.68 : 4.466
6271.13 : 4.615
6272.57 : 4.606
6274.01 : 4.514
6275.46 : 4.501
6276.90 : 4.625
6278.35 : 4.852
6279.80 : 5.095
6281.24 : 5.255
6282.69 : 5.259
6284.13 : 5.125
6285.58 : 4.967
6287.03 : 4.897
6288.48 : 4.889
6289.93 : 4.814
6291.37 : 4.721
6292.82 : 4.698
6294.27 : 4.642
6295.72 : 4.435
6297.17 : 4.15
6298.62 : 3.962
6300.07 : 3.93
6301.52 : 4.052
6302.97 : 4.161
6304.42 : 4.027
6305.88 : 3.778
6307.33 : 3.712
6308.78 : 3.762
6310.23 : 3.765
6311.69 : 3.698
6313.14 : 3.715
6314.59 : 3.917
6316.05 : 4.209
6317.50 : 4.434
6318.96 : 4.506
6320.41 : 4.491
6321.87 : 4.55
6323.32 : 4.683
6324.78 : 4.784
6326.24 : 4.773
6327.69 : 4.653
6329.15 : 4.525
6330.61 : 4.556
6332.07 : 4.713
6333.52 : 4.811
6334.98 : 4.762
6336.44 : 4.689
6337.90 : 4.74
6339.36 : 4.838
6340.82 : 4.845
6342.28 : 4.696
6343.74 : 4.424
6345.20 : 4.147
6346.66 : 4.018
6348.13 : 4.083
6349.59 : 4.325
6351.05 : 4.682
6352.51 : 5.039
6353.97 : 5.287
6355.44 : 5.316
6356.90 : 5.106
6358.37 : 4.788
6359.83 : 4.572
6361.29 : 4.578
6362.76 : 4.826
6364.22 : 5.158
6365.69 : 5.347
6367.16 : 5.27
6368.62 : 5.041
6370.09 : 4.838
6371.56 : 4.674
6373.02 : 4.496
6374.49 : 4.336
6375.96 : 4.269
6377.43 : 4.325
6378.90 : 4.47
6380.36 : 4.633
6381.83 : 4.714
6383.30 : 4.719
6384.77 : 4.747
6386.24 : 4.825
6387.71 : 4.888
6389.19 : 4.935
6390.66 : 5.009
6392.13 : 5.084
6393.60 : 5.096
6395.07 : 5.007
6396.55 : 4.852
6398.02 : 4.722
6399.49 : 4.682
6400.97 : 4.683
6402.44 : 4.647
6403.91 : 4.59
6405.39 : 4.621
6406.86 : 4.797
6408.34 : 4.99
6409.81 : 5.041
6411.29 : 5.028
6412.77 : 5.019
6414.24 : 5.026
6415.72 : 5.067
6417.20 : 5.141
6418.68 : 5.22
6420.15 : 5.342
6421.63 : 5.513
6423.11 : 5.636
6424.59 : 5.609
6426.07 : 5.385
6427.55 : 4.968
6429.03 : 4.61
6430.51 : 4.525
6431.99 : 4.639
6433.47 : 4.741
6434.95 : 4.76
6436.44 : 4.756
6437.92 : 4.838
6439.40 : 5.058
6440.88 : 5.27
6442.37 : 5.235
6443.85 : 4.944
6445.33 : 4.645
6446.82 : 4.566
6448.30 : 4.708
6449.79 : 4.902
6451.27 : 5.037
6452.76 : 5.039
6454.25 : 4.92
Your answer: 1.0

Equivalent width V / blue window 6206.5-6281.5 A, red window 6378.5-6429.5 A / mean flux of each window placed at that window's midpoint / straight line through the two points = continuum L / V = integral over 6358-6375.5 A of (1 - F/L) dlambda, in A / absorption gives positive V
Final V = -0.1 A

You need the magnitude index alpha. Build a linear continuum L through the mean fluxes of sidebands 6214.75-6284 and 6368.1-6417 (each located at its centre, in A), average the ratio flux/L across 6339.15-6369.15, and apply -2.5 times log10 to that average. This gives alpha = -0.02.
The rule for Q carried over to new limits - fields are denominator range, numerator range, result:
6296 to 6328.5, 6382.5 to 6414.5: 1.16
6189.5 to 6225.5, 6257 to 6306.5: 1.20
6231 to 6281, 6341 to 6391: 1.07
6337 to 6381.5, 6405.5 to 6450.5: 1.06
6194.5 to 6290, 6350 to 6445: 1.15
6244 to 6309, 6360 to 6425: 1.09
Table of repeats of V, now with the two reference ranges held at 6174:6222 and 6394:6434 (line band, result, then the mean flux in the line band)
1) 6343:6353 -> 0.5 A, 4.37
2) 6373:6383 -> 0.6 A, 4.47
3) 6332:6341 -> -0.5 A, 4.77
